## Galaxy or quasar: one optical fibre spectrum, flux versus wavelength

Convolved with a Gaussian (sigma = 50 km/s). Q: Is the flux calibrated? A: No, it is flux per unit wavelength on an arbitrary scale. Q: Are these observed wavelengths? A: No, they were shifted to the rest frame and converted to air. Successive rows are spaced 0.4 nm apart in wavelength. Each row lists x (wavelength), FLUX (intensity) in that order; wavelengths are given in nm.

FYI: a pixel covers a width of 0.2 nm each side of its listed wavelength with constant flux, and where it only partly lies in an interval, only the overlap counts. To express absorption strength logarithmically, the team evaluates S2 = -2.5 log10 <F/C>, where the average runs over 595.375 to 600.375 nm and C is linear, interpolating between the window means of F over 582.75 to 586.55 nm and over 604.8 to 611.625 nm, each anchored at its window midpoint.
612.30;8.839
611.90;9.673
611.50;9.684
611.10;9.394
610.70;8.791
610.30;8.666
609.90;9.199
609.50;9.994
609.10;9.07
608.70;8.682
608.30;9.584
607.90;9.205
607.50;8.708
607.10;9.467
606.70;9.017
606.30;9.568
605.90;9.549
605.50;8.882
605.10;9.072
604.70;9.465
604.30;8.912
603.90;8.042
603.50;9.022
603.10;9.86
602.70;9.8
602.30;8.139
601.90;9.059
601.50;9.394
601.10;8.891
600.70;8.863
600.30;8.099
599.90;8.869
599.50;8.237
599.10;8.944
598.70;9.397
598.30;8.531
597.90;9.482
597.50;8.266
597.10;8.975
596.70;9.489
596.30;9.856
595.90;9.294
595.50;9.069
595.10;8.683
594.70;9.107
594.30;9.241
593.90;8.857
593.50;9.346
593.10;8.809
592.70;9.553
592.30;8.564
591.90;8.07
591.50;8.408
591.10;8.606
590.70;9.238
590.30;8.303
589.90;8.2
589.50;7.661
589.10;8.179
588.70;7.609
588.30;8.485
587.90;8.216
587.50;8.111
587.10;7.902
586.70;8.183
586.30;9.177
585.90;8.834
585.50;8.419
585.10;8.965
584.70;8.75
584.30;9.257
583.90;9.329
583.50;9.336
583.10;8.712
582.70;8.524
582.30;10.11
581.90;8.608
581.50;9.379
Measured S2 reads 0.01 mag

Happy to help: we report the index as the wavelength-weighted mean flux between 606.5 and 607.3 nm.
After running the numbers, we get 9.24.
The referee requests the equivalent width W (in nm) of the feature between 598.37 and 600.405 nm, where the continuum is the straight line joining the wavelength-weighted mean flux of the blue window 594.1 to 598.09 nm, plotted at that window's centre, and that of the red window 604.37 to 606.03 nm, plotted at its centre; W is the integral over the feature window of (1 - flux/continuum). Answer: 0.10 nm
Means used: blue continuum 9.15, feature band 8.73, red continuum 9.2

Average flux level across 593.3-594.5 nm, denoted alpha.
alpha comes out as 9.15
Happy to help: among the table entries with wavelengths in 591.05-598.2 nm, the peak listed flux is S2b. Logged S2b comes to 9.856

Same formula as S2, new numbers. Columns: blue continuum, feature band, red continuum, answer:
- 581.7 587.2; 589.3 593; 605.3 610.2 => 0.06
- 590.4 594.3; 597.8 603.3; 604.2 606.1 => 0.01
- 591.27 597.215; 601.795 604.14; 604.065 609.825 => 0.02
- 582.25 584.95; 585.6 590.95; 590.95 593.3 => 0.07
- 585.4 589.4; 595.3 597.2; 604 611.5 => -0.08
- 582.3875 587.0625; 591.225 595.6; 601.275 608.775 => 0.01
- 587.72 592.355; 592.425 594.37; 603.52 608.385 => -0.08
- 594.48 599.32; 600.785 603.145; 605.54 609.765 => 0.01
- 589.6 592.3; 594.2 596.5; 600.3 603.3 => -0.06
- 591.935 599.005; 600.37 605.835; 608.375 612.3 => 0.02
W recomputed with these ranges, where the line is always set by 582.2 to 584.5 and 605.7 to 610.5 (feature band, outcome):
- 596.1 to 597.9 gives 0.00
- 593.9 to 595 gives 0.01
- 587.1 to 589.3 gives 0.26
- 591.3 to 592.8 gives 0.10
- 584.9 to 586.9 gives 0.10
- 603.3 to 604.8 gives 0.06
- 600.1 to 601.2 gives 0.07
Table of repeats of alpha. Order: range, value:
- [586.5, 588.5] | 8.18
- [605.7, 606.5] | 9.56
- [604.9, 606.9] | 9.22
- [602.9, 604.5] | 8.96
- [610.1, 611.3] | 8.95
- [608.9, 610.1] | 9.42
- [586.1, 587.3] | 8.42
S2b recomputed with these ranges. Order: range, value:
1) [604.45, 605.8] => 9.465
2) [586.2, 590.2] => 9.177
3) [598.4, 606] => 9.86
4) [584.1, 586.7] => 9.257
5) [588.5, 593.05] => 9.553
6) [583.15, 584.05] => 9.336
